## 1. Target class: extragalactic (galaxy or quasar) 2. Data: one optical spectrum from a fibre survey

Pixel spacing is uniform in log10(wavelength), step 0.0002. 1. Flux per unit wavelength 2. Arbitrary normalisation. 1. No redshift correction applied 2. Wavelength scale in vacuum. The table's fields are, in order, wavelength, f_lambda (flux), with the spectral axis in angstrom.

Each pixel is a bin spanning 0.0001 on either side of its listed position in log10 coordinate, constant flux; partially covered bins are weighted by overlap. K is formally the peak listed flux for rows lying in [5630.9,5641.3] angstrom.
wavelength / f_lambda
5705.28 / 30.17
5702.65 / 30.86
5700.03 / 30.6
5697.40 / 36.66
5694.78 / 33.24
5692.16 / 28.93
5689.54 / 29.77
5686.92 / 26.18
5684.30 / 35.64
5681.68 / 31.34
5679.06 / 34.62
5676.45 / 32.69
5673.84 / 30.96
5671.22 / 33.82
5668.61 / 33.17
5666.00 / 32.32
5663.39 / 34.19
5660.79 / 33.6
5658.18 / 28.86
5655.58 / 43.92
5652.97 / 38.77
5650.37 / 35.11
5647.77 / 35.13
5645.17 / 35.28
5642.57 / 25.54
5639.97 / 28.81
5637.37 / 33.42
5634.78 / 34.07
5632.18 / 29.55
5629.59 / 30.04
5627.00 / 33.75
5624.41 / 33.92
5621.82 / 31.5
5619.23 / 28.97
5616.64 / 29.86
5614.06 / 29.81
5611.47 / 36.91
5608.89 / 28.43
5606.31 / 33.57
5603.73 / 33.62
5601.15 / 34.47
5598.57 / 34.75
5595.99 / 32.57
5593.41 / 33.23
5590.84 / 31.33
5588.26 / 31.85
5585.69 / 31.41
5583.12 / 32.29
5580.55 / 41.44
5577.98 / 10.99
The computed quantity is 34.07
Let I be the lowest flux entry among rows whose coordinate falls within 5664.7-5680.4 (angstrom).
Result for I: 30.96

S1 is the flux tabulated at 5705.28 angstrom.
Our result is 30.17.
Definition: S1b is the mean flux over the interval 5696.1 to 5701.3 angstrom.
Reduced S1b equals 33.6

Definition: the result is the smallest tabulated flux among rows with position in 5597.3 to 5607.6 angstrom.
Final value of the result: 33.57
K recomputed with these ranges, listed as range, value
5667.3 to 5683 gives 34.62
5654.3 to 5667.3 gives 43.92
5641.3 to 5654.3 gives 38.77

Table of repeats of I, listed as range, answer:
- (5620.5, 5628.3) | 31.5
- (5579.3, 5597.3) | 31.33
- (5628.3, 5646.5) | 25.54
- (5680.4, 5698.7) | 26.18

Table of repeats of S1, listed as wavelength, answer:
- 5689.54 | 29.77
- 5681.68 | 31.34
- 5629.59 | 30.04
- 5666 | 32.32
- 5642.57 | 25.54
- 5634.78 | 34.07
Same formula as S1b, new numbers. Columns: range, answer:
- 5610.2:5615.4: 33.3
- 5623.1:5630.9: 32.6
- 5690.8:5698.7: 32.9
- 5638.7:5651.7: 32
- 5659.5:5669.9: 33.3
